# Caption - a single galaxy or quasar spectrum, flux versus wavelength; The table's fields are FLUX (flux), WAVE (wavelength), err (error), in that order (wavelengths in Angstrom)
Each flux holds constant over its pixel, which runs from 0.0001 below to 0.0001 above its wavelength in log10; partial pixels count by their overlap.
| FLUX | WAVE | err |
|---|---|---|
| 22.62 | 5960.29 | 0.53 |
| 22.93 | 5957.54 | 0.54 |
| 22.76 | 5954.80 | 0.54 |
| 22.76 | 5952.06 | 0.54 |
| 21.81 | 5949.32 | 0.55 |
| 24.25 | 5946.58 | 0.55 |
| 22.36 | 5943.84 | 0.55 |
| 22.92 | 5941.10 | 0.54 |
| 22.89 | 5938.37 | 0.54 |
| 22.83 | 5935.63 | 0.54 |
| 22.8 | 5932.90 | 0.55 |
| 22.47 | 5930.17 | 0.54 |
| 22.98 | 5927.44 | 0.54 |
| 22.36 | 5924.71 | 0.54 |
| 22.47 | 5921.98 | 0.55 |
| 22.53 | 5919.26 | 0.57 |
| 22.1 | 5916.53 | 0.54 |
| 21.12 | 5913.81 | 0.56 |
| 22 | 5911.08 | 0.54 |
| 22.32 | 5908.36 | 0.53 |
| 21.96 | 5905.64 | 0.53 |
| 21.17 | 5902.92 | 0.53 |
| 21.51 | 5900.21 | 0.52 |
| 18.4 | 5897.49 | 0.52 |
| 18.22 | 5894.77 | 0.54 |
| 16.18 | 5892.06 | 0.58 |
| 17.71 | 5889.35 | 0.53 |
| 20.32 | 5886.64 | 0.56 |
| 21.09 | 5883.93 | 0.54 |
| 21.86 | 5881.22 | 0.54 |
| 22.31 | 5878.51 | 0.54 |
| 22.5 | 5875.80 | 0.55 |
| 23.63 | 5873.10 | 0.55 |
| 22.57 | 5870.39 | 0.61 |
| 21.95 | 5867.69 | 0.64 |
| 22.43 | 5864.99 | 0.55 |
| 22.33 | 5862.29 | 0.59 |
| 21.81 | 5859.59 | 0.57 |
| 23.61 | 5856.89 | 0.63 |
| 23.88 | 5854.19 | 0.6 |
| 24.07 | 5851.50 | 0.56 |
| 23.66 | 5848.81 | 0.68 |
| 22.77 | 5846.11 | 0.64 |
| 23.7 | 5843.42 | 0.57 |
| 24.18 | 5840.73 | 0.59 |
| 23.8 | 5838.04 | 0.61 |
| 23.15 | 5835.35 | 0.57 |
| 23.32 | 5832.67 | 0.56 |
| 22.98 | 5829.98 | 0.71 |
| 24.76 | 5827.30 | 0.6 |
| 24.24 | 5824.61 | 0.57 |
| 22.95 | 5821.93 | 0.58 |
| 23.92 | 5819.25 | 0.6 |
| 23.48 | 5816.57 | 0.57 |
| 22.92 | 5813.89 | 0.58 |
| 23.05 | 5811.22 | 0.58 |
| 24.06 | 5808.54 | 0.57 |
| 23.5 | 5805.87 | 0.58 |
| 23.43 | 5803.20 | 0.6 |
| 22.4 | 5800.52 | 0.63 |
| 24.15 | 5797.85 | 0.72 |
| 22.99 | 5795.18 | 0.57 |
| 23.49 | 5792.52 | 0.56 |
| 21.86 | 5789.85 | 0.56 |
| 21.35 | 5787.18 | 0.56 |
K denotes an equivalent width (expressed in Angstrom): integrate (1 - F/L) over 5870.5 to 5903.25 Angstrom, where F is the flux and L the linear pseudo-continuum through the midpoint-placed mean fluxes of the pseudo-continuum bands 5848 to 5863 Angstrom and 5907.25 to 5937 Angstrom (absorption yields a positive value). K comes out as 3.4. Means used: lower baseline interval 23.3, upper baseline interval 22.4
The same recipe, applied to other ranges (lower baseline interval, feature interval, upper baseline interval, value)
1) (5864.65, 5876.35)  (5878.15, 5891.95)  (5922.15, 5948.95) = 1.6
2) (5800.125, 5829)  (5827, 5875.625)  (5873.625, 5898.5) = -3.4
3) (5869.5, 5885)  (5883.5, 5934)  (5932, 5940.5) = 3.5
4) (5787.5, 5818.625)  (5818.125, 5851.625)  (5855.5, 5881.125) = -1.1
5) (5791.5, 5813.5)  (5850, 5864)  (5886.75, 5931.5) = -0.6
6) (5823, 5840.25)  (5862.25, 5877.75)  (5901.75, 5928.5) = 0.3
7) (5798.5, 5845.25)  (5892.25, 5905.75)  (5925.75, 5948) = 2.0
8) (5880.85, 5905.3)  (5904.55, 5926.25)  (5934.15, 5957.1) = -1.2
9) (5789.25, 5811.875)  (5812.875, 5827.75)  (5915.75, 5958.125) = -0.3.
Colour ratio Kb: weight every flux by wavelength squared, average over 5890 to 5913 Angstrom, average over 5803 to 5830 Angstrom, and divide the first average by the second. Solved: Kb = 0.9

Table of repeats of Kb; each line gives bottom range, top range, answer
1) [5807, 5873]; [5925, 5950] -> 1.01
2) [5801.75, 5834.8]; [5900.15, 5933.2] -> 0.97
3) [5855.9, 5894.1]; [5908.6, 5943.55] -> 1.07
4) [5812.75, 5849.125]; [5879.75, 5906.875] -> 0.86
